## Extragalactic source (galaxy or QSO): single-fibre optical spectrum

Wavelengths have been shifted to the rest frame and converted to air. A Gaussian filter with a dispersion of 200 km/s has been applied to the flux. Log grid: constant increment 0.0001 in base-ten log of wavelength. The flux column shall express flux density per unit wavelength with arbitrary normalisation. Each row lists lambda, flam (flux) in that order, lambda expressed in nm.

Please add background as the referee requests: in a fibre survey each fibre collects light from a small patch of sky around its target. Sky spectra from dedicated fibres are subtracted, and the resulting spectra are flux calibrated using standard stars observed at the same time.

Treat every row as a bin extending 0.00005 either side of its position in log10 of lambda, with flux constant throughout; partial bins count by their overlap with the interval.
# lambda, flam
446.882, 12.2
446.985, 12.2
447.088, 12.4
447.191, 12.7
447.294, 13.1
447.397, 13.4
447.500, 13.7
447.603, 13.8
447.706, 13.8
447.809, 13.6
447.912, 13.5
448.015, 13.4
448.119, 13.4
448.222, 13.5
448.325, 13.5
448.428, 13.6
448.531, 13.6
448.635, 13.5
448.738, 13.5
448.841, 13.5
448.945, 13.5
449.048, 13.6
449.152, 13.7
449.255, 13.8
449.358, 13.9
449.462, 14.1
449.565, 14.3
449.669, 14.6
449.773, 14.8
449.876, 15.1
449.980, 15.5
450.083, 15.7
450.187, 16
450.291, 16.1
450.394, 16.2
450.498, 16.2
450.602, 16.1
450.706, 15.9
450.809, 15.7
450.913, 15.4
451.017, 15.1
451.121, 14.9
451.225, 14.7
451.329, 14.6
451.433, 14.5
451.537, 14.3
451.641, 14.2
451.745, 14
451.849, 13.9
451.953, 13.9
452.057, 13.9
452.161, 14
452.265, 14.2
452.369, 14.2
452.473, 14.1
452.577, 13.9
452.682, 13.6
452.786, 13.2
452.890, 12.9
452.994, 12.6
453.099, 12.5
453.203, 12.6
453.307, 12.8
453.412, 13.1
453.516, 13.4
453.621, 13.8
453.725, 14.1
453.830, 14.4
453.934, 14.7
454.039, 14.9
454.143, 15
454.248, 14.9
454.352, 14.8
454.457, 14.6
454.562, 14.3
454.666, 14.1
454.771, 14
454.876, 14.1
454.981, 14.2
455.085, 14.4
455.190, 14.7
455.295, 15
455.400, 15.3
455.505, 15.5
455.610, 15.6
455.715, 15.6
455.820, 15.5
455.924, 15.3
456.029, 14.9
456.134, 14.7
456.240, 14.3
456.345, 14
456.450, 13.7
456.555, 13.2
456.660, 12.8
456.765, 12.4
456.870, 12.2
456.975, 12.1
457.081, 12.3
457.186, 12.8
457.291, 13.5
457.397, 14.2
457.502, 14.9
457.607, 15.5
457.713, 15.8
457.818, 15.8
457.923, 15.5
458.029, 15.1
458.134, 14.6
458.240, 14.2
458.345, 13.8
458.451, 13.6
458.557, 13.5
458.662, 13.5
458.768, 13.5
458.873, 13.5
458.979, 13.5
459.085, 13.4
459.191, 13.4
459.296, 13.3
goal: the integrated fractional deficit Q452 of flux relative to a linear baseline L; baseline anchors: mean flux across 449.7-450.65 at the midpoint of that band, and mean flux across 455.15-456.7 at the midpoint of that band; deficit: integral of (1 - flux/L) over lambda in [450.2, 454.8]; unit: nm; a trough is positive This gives 0.290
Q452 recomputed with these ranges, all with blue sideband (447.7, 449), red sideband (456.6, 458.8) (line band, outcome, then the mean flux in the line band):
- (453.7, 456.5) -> -0.18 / 14.7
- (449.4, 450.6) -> -0.16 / 15.3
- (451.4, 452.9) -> -0.03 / 13.9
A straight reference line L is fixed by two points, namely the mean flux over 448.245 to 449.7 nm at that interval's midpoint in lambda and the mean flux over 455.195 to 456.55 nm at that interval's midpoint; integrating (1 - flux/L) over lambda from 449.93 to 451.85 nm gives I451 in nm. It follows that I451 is -0.16 nm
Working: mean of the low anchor 13.7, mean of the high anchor 14.9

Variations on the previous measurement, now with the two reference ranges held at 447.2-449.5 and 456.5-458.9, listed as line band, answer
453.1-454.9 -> -0.041 nm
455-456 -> -0.101 nm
